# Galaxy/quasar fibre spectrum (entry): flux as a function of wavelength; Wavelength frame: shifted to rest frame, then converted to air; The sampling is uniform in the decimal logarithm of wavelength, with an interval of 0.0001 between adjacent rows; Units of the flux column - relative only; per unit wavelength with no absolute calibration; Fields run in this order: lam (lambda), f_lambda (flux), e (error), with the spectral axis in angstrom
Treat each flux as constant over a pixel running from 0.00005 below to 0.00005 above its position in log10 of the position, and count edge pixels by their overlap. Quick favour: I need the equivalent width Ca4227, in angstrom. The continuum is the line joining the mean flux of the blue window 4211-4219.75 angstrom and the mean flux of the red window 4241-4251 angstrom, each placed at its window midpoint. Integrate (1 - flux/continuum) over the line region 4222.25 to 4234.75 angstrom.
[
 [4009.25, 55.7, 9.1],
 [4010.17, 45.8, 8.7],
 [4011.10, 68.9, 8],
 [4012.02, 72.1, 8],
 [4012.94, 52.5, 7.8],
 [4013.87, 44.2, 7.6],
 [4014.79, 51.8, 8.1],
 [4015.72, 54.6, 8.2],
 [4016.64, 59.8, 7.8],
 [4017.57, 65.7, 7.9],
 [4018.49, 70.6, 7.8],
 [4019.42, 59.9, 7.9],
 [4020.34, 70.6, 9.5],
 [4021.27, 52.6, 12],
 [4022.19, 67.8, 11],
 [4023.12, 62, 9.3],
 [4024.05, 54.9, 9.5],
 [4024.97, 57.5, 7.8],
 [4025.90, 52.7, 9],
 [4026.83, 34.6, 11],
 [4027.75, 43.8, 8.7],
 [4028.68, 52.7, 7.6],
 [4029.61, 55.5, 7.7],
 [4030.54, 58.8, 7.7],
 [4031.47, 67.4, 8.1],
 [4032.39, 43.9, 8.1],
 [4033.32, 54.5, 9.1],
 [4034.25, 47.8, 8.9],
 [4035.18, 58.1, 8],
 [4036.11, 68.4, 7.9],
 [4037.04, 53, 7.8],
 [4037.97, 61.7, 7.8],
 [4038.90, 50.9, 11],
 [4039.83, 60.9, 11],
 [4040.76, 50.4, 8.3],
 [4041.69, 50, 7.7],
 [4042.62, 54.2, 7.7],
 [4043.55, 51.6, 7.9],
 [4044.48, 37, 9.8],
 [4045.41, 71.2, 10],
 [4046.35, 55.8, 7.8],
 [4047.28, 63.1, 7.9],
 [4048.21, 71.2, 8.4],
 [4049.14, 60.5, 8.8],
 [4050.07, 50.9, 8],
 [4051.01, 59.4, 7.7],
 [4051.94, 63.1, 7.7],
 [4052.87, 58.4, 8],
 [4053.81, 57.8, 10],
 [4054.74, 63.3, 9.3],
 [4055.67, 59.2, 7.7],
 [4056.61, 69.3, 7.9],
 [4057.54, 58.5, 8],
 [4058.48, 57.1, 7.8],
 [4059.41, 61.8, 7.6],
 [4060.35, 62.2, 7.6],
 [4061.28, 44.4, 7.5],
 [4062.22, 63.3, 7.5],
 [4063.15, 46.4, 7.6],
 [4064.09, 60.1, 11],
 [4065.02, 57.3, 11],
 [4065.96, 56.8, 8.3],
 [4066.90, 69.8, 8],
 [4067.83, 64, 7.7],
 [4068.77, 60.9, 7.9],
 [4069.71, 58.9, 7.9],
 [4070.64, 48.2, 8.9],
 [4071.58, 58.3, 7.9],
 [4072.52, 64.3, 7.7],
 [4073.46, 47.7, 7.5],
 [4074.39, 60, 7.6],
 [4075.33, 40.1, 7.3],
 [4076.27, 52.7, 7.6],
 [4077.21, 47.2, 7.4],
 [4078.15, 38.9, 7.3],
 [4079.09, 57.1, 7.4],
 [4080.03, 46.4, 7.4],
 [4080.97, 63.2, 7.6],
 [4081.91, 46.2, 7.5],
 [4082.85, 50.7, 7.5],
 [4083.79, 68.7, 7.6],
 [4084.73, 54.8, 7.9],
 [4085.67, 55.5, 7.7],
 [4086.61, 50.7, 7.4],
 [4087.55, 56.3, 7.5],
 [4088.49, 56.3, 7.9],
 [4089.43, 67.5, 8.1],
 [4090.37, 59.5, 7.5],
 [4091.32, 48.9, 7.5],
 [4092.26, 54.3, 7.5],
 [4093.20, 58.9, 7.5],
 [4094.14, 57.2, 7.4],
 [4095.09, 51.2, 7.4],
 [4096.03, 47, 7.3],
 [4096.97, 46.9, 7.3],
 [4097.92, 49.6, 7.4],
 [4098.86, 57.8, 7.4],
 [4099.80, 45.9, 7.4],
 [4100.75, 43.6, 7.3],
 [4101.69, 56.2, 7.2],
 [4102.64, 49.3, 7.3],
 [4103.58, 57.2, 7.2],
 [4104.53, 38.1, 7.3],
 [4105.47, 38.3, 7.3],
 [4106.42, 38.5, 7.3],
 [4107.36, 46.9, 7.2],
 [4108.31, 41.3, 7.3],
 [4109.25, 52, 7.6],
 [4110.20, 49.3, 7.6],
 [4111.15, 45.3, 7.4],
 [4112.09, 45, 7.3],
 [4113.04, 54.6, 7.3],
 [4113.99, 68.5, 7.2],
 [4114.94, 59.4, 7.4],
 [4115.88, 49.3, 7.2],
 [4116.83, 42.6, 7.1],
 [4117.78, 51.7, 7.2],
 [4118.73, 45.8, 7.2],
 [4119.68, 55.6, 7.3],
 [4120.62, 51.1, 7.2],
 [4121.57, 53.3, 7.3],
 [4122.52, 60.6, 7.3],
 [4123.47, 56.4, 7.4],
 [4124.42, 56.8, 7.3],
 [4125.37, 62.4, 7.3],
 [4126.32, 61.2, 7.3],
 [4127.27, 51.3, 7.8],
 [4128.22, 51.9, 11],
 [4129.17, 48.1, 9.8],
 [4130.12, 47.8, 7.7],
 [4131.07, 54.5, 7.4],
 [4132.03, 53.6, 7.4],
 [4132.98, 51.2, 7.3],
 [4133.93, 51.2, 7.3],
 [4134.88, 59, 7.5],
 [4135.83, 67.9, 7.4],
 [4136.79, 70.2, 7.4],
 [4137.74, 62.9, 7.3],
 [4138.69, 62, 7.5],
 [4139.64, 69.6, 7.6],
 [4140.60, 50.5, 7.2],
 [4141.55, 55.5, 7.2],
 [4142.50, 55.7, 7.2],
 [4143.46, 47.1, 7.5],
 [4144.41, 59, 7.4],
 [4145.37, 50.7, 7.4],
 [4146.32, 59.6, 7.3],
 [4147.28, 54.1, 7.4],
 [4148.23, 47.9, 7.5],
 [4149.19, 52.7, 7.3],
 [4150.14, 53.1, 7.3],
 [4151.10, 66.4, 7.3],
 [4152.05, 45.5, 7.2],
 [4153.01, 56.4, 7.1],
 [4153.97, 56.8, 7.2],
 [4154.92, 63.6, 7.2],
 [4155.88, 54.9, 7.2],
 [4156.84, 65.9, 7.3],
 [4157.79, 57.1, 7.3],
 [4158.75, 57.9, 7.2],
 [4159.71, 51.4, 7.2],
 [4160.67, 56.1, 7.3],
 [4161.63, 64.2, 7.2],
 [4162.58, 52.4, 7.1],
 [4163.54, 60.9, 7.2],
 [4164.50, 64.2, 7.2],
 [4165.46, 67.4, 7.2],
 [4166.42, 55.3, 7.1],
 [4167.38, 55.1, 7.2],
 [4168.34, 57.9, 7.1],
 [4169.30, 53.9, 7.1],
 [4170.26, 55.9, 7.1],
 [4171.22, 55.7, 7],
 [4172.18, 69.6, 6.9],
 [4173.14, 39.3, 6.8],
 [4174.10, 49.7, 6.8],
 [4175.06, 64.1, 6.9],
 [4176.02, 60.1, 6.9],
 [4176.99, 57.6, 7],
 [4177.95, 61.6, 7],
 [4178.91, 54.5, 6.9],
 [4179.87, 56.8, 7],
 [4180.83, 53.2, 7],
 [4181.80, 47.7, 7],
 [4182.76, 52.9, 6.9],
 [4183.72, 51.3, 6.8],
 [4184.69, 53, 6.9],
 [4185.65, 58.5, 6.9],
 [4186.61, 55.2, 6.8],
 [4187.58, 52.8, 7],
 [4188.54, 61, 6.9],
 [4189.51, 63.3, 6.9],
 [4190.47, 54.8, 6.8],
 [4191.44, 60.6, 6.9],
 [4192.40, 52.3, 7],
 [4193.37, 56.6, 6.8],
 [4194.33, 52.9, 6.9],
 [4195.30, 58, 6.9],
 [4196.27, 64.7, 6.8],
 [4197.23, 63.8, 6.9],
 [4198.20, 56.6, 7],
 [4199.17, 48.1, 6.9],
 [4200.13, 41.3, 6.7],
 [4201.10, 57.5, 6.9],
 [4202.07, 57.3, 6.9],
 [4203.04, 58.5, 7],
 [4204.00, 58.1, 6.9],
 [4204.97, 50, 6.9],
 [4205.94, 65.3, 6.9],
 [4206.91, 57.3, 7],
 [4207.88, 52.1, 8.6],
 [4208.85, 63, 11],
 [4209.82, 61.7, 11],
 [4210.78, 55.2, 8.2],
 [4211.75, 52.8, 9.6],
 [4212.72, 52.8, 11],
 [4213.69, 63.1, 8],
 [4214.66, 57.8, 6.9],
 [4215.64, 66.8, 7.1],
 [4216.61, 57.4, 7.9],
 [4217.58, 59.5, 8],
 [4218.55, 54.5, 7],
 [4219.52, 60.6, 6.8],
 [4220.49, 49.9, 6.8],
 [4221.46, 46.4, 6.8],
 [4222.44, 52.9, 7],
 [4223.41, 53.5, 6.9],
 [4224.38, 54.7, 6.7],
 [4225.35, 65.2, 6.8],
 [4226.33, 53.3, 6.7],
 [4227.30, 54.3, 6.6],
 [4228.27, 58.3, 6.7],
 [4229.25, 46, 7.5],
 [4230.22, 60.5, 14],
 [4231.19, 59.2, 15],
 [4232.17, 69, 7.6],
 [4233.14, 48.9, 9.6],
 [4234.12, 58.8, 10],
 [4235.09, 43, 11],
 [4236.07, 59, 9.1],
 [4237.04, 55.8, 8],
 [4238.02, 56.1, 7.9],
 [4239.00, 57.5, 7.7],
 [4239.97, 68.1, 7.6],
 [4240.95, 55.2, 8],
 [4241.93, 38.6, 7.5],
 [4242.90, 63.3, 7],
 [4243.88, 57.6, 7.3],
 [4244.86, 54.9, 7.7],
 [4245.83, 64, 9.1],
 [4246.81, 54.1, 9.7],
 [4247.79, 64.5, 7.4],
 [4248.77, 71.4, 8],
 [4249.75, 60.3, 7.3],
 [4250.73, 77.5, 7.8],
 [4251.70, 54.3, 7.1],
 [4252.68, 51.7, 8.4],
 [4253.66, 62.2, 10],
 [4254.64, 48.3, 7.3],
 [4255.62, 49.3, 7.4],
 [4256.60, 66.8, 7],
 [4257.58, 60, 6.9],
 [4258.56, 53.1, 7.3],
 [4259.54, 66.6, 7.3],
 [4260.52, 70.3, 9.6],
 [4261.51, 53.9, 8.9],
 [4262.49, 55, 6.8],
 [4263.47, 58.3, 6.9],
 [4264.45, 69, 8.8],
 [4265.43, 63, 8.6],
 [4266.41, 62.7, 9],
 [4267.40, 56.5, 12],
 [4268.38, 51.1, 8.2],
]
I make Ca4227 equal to 0.53 angstrom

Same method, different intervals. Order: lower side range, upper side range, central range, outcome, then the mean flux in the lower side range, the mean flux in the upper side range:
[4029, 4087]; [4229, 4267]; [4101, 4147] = 3.07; 56.4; 58.7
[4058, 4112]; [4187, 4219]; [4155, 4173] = -0.83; 53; 57.2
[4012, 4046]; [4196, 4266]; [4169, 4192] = 0.49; 55.9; 57.6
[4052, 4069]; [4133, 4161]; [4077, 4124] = 5.38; 59.5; 57.2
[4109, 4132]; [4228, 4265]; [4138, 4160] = -0.82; 53.1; 58.4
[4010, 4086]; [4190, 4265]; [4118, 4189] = 1.07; 56.7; 57.4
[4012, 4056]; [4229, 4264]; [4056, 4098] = 1.22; 56.9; 58.2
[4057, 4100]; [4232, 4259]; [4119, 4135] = 0.47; 55.1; 57.9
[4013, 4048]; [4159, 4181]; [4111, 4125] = 0.87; 56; 57.3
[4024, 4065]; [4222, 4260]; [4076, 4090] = 0.59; 56.3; 57.7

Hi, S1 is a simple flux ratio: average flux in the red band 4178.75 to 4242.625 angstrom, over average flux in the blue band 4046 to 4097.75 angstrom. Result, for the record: 0.99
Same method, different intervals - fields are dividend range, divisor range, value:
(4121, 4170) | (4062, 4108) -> 1.07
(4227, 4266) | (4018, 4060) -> 1.02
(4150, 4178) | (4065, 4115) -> 1.09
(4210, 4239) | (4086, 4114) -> 1.10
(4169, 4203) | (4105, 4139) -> 1.05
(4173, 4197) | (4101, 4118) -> 1.14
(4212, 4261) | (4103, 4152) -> 1.08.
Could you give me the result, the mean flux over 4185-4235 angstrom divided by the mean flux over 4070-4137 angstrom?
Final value 1.07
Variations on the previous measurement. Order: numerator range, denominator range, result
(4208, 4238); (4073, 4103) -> 1.07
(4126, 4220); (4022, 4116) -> 1.04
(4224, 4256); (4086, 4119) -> 1.13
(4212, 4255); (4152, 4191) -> 1.01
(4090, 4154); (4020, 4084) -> 0.95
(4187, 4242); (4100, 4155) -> 1.06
